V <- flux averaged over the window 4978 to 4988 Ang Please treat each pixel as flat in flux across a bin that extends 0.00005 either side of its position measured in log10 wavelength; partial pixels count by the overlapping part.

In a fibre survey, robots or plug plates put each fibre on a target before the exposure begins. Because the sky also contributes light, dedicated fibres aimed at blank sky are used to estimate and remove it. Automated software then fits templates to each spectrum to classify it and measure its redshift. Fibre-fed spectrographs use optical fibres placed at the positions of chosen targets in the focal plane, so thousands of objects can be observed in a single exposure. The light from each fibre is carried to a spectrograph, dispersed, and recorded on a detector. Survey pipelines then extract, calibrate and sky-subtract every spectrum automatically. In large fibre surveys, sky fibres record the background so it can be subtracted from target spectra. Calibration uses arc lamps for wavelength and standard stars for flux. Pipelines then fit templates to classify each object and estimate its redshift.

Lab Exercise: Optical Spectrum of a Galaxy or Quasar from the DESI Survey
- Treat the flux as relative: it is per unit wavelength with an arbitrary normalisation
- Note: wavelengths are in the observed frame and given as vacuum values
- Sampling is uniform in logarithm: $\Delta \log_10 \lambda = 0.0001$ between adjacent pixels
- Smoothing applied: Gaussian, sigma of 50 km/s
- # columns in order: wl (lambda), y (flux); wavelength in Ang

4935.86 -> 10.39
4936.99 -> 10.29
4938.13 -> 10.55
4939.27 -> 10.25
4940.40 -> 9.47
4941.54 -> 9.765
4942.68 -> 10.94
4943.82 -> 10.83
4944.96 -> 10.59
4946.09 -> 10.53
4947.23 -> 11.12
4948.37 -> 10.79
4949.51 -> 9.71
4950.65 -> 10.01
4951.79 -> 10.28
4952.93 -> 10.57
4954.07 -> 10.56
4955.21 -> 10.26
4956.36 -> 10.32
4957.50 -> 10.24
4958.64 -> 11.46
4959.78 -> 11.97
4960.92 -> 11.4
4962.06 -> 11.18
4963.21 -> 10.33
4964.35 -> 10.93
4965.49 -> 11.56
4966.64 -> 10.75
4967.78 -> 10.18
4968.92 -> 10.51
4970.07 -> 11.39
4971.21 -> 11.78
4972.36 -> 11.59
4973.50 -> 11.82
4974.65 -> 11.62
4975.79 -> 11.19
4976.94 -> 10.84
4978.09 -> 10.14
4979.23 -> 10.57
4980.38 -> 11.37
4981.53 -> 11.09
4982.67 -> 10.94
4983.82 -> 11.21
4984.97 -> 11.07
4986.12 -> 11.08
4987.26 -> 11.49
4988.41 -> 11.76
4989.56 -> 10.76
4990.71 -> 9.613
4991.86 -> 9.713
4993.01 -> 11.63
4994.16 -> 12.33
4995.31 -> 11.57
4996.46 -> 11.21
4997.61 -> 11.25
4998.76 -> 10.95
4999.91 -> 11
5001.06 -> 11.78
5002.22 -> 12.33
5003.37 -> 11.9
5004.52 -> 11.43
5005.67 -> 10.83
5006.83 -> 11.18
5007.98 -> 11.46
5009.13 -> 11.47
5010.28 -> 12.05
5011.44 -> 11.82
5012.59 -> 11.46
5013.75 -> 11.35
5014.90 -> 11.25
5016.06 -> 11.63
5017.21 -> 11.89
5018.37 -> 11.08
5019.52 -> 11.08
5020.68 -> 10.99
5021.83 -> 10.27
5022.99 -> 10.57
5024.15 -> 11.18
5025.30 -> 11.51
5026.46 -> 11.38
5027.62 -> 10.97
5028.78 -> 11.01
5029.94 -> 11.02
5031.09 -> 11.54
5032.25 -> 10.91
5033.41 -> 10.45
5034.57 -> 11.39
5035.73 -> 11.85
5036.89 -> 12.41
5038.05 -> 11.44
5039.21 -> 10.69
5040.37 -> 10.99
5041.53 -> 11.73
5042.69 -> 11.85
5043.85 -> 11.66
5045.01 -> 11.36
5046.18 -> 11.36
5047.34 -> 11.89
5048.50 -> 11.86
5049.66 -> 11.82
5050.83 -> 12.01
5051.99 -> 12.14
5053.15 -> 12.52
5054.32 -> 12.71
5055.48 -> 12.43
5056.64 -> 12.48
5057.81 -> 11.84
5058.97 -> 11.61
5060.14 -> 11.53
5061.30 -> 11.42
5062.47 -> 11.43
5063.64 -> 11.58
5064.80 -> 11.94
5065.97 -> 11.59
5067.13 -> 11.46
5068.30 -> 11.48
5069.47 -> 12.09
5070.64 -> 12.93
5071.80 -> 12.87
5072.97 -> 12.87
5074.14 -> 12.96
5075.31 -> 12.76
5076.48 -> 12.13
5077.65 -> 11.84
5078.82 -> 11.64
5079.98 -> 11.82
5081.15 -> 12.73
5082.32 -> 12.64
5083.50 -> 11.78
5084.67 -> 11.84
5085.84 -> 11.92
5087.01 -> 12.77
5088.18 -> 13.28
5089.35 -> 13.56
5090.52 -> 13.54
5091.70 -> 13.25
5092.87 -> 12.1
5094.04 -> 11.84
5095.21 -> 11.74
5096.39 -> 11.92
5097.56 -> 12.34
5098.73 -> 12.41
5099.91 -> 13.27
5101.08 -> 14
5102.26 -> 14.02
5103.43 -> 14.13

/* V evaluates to 11.1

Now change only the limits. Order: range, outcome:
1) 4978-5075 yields 11.5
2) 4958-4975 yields 11.2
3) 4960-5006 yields 11.2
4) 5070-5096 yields 12.5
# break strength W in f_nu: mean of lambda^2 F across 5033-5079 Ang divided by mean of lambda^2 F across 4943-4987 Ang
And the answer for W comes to 1.13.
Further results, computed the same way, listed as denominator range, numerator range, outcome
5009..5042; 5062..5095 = 1.11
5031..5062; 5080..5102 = 1.10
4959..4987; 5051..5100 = 1.15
